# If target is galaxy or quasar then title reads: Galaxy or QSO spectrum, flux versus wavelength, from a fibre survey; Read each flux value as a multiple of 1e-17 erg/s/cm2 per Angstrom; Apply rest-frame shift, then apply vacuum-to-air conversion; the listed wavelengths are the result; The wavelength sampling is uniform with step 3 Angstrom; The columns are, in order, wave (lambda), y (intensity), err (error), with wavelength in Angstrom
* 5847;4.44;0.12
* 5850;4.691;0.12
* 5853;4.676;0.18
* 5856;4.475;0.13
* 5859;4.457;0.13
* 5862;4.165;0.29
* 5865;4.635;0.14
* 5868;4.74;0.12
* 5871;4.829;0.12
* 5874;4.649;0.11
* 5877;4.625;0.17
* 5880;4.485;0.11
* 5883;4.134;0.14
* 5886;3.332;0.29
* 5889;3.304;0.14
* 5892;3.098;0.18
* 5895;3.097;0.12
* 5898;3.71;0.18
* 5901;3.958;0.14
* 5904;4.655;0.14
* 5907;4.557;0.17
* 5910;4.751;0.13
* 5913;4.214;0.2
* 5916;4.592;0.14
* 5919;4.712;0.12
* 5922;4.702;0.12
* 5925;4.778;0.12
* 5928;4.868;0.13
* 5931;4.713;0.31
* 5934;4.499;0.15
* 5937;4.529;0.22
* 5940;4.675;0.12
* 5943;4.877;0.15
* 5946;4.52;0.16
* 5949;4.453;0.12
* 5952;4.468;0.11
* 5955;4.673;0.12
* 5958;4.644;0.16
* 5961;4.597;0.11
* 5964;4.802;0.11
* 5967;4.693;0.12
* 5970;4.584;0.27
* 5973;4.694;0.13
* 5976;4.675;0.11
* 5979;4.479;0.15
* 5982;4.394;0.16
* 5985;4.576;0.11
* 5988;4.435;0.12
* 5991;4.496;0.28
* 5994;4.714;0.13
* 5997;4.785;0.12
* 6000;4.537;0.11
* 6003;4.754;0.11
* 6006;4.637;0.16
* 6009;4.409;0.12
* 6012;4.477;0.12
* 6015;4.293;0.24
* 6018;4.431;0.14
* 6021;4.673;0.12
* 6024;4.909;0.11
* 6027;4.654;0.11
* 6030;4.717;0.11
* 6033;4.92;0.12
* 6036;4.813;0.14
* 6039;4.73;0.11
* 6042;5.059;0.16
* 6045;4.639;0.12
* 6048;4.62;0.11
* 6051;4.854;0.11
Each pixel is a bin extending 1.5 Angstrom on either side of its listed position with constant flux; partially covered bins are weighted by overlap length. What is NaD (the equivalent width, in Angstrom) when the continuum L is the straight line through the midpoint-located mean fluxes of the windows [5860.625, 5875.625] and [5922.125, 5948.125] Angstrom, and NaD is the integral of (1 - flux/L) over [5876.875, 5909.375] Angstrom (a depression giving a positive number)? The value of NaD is 5.2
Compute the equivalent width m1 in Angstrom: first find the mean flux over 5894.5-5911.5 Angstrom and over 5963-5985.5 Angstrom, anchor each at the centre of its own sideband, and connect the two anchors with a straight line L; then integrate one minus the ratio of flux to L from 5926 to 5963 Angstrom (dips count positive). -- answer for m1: -1.7 Angstrom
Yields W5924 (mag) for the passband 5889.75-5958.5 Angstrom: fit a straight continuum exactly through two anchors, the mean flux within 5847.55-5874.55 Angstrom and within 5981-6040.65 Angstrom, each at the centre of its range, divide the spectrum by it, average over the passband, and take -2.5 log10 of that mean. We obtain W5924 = 0.05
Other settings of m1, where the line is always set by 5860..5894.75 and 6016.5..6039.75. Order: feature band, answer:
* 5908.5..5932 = -1.9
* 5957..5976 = -0.8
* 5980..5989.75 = 0.2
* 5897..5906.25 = 0.2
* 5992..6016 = 0.3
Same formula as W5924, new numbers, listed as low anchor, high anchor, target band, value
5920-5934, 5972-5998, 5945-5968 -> 0.01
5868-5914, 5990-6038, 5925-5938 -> -0.09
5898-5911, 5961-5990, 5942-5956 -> -0.02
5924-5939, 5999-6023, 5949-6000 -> 0.00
